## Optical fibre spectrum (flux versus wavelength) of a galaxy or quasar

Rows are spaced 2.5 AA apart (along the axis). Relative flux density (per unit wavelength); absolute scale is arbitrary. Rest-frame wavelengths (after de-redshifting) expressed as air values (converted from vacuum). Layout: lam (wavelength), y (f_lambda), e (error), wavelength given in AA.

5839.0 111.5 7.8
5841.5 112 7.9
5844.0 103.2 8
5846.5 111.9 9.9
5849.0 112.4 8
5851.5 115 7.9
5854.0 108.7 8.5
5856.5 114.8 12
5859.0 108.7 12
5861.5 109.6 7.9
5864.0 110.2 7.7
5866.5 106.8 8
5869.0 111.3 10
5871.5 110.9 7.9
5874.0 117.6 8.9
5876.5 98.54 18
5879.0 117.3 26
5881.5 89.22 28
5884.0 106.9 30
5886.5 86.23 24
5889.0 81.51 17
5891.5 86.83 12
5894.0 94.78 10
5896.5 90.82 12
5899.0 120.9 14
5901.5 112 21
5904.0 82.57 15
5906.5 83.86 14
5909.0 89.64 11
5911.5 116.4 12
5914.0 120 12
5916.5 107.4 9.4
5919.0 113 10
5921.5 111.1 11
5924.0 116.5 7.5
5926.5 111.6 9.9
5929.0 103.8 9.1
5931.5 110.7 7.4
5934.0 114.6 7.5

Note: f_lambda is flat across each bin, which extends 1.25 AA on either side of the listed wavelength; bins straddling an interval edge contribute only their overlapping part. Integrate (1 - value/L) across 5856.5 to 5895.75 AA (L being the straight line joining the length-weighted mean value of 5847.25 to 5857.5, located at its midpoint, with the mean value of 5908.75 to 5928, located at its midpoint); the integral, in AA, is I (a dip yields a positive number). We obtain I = 3.37 AA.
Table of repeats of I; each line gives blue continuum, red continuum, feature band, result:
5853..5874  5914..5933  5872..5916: 4.3 AA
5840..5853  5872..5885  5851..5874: -0.5 AA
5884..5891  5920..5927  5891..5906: -0.3 AA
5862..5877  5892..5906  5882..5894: 1.4 AA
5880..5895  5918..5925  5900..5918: 0.6 AA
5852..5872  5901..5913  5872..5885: -0.1 AA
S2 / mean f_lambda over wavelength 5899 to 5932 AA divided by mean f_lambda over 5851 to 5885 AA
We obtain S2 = 1.0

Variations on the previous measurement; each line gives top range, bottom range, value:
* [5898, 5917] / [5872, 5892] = 1.05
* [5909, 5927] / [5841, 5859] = 1.01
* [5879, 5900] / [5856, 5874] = 0.86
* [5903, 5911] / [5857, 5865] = 0.80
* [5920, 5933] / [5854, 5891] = 1.06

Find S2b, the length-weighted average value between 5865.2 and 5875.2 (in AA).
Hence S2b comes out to 112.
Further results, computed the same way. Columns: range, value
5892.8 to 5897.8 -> 93.1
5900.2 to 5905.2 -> 97.7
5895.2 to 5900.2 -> 106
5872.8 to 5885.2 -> 106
